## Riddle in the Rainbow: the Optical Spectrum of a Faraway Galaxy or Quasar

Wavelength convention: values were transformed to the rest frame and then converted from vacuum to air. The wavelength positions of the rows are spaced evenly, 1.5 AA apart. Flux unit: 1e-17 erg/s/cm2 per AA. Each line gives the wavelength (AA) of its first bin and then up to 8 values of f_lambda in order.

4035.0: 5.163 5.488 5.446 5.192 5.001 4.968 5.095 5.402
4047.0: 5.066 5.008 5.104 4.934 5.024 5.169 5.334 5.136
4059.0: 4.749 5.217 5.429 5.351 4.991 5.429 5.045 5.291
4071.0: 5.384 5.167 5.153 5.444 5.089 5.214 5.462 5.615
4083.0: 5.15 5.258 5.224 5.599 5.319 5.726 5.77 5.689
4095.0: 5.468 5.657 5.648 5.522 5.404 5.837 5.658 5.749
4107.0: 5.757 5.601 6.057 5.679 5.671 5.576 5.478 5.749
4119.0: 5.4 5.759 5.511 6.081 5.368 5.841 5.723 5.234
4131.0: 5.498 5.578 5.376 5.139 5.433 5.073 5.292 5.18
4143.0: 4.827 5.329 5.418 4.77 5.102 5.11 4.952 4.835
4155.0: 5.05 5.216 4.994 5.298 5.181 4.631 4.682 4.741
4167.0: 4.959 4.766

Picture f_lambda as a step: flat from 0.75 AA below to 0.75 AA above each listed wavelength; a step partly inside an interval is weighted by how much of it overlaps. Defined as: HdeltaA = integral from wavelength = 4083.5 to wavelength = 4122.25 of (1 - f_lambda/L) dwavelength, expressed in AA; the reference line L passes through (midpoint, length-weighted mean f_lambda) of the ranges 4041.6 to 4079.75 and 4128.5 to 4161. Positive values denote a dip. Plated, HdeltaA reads -3.2 AA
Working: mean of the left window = 5.17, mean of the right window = 5.18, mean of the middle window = 5.6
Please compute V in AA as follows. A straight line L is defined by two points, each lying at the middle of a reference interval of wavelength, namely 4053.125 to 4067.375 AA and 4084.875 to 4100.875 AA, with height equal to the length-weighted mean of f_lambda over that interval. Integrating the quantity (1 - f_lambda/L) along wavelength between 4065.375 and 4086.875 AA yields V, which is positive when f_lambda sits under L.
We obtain 0.35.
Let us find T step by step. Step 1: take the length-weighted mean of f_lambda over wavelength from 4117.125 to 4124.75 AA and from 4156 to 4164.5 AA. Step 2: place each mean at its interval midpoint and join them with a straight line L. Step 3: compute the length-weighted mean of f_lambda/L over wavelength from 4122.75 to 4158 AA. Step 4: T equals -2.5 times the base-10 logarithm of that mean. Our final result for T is 0.01 mag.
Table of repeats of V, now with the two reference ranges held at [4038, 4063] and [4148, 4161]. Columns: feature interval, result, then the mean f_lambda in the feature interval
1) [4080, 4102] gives -1.7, 5.51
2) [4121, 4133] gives -1.2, 5.61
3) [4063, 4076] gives -0.3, 5.24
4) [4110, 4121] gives -1.2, 5.64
